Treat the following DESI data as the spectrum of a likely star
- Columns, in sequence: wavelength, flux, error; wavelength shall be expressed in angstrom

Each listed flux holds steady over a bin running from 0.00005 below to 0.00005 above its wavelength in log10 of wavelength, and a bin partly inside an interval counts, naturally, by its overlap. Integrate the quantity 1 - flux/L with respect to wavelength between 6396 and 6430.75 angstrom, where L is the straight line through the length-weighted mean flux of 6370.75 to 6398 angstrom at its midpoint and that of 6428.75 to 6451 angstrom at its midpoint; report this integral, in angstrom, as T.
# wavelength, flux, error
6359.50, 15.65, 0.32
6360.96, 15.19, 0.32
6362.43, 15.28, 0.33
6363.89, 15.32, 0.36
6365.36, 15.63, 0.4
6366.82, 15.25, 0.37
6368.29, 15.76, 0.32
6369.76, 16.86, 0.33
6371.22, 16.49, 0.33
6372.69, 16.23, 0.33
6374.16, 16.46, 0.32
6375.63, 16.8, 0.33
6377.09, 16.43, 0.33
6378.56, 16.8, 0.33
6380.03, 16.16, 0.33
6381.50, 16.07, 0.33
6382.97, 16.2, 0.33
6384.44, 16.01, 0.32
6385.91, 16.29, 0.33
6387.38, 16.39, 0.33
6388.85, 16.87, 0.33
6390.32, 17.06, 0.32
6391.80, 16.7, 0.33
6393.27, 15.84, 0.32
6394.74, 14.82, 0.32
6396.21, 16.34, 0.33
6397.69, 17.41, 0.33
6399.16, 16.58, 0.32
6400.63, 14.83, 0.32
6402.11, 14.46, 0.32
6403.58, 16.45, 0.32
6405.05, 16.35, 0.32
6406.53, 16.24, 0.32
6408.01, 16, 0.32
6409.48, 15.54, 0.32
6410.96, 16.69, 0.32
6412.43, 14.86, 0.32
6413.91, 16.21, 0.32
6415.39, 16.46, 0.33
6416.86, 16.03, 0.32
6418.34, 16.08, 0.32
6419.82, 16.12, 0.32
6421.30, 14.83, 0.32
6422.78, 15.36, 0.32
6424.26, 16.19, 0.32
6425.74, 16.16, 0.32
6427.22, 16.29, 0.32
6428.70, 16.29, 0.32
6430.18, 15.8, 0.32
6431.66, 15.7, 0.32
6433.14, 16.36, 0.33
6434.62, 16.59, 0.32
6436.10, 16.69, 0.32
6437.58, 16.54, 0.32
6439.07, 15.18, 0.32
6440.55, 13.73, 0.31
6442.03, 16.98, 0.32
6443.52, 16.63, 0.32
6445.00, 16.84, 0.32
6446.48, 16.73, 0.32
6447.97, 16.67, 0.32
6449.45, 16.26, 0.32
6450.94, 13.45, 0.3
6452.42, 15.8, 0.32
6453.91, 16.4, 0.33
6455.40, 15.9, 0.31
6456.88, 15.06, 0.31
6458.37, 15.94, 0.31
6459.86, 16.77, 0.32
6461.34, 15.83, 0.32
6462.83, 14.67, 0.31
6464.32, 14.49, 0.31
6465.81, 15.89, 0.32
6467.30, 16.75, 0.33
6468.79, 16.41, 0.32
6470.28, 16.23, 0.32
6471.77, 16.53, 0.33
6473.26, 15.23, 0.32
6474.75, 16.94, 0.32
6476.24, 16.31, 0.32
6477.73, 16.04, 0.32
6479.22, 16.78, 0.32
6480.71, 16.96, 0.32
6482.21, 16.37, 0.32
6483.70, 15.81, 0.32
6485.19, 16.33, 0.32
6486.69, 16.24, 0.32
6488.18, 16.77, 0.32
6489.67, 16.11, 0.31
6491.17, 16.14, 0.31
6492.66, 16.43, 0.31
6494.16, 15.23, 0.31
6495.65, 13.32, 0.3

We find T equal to 0.5 angstrom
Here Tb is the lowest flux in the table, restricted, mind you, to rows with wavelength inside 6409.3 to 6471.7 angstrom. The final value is 13.45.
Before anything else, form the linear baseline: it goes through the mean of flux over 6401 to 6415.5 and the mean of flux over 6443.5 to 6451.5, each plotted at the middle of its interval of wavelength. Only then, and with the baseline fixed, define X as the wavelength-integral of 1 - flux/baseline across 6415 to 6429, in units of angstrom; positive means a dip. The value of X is 0.0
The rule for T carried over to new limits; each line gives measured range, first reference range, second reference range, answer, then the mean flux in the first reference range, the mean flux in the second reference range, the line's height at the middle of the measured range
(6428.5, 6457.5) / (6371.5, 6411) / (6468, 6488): 0.6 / 16.2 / 16.3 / 16.3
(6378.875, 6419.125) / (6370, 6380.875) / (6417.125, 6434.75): 0.3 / 16.5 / 16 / 16.2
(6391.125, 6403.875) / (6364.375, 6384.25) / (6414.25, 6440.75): 0.2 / 16.2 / 16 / 16.1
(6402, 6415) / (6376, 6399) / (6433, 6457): 0.2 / 16.4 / 16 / 16.2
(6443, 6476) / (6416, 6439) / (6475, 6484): 0.6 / 16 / 16.4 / 16.3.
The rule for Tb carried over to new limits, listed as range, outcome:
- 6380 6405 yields 14.46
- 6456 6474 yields 14.49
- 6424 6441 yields 13.73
